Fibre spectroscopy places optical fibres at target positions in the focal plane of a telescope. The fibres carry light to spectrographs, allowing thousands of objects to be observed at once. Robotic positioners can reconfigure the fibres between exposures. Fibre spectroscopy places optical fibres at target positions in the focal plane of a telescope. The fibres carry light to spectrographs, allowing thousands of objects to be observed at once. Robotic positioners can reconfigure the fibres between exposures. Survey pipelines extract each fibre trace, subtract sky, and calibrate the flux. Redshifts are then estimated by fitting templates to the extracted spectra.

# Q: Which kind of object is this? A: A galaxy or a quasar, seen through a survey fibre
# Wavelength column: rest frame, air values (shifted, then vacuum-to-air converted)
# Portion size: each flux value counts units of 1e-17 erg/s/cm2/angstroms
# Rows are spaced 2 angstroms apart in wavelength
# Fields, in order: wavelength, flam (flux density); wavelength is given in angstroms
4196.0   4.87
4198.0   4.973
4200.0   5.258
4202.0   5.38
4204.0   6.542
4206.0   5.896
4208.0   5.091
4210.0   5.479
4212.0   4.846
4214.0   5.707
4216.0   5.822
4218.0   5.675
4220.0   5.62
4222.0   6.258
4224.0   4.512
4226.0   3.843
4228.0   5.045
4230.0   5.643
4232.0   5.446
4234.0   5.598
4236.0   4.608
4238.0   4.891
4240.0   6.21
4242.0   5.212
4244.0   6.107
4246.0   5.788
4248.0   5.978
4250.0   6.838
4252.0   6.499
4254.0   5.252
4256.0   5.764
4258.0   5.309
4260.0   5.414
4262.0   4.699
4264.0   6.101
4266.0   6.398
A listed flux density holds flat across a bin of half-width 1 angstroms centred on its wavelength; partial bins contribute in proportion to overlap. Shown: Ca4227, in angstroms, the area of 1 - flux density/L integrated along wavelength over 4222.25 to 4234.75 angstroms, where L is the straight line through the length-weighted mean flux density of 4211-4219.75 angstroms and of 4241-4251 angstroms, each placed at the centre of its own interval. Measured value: 1.4 angstroms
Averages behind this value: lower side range 5.52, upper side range 5.98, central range 5.08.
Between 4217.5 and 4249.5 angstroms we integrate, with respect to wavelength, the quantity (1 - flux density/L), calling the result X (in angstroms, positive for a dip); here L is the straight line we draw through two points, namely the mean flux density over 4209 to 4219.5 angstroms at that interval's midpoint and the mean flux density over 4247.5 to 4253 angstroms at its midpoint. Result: 3.2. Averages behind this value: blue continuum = 5.51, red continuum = 6.48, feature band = 5.42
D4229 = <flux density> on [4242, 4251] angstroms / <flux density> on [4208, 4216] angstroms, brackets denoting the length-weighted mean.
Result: 1.13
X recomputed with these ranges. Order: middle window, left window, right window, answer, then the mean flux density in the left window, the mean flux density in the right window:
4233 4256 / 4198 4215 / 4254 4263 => -1.6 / 5.49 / 5.29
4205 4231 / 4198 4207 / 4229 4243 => 0.9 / 5.68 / 5.37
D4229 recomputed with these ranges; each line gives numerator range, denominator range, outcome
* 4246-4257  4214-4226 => 1.11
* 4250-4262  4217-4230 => 1.09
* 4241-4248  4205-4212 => 1.06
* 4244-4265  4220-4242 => 1.11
